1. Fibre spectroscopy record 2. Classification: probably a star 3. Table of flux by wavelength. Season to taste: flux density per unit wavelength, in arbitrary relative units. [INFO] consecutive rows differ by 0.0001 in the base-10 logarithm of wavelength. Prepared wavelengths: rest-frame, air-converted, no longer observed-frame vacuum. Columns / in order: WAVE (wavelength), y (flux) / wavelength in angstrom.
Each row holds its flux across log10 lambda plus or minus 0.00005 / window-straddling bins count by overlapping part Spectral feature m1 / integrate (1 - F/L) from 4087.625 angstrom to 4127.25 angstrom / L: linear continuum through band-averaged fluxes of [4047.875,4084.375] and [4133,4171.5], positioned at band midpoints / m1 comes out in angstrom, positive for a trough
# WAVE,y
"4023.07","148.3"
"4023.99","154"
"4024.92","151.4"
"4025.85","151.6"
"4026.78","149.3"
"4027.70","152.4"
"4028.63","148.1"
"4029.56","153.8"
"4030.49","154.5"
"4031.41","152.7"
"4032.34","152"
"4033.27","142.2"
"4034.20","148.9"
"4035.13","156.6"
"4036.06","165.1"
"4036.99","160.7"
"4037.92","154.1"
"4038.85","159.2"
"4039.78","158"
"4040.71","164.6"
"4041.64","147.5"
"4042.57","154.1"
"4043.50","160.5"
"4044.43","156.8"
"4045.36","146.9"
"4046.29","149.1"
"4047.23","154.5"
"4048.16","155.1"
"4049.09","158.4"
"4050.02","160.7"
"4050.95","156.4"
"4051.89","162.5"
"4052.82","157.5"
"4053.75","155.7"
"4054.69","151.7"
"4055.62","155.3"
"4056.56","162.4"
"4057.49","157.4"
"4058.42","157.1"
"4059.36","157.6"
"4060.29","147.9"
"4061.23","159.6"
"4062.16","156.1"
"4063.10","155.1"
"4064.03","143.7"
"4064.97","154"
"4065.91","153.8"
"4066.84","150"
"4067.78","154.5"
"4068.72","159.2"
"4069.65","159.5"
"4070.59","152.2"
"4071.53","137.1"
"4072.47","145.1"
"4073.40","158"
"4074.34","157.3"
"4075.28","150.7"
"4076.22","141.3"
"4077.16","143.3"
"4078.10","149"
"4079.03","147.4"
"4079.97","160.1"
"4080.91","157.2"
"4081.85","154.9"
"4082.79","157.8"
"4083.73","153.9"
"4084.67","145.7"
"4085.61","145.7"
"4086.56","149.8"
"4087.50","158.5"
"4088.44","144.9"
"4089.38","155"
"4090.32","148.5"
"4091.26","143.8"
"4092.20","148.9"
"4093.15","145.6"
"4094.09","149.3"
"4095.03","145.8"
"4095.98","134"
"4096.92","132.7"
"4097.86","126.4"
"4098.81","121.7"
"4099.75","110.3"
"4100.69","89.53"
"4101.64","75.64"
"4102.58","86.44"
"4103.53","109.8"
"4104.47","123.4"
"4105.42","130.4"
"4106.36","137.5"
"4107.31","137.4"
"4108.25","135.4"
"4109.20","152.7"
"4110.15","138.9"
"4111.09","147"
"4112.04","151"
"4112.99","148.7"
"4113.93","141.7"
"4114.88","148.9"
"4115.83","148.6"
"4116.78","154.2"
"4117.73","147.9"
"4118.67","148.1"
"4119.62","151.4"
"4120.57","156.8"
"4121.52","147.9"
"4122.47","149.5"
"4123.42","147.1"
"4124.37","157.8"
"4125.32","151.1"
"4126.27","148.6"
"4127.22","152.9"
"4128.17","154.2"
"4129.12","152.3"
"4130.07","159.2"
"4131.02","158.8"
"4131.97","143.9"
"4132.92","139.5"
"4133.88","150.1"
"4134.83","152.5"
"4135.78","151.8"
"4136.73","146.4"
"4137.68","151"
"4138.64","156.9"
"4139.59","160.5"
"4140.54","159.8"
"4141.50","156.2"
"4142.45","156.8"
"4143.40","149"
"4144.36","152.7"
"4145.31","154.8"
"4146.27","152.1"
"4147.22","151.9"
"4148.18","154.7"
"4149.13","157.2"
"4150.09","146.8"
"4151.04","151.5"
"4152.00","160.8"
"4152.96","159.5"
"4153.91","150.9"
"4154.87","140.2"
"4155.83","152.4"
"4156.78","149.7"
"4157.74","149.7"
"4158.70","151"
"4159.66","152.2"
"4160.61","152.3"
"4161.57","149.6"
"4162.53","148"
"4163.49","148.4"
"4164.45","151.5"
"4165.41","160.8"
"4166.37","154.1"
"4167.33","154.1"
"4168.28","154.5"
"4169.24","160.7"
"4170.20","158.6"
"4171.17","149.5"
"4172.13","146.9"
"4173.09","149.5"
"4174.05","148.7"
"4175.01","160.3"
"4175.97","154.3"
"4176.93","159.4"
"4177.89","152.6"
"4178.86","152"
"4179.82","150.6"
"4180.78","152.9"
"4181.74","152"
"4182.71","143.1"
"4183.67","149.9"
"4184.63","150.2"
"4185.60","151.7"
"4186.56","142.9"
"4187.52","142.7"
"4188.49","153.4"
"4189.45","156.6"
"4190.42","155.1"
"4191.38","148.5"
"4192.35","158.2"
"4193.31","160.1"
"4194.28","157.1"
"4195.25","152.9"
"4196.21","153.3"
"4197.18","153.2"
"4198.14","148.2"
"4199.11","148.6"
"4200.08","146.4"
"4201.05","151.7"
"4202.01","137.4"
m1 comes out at 3.8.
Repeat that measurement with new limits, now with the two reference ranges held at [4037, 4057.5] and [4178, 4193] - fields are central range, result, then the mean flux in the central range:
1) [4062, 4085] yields 0.51 angstrom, 152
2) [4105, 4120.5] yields 0.85 angstrom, 145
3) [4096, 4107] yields 2.85 angstrom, 114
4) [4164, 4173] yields -0.17 angstrom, 154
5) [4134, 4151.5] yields -0.10 angstrom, 153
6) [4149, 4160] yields 0.03 angstrom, 152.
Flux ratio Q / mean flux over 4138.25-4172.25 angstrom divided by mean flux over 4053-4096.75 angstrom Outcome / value 1.01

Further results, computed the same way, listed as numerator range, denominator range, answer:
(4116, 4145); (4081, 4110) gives 1.12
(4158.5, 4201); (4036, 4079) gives 0.99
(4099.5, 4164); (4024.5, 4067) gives 0.94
